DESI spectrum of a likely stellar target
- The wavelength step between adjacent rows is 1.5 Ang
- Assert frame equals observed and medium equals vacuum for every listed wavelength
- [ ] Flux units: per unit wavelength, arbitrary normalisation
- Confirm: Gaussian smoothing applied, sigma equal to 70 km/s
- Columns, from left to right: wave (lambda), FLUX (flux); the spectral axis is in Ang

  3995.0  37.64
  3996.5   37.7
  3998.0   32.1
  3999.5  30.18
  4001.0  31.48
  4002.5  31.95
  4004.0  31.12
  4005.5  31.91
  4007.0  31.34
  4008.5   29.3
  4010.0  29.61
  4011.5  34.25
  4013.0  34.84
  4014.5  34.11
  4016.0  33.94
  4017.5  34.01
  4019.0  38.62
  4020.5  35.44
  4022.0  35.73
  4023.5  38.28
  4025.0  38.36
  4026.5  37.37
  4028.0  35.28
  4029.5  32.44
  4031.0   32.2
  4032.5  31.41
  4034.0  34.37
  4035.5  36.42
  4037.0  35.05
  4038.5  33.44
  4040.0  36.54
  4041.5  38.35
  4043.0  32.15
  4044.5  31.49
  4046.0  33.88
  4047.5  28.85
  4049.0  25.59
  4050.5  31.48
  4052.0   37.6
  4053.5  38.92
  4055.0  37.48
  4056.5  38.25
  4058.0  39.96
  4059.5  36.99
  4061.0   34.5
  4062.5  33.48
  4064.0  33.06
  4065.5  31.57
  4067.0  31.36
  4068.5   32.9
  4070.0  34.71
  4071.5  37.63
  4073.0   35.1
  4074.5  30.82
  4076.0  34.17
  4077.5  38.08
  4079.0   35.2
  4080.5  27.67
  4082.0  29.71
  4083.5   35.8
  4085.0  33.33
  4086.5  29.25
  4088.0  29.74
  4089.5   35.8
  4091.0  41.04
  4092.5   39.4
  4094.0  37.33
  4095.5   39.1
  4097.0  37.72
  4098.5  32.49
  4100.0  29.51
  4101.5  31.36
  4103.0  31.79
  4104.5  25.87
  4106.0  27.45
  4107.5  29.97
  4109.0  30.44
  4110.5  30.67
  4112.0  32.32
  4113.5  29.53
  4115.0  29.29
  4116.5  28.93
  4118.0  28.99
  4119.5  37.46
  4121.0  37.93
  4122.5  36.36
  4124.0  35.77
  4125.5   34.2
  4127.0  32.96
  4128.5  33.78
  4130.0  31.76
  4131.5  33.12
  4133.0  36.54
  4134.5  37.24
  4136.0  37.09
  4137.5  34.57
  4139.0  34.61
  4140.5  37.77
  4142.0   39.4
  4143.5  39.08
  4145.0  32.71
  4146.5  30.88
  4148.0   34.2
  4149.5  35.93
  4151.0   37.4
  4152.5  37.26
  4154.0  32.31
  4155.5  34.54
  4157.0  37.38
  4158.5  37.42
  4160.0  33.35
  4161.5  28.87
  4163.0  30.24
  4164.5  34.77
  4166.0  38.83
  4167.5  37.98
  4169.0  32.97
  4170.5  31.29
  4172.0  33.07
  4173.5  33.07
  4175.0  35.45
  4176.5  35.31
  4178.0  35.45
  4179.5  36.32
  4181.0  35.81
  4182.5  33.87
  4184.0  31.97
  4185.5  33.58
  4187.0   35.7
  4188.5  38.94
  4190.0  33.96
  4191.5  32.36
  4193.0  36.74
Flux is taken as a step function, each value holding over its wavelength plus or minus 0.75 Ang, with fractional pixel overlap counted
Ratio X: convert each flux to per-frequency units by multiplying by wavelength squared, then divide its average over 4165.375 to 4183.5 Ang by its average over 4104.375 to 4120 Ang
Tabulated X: 1.19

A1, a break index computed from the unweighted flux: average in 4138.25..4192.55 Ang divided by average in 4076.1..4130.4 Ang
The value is 1.06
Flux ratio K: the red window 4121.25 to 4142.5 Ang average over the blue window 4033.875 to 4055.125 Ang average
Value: 1.04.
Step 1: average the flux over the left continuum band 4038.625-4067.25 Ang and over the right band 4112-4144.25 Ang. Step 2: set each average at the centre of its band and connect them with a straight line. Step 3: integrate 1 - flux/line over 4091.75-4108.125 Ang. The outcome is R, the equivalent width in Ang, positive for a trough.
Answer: 0.72 Ang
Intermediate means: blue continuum 34.3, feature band 32.9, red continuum 34.5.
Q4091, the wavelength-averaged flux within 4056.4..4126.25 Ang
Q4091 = 33.4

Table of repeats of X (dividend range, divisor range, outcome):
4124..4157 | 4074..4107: 1.08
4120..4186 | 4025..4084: 1.07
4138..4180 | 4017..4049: 1.08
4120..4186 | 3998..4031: 1.11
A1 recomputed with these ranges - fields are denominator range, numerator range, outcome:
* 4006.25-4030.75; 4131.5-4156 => 1.03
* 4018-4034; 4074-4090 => 0.92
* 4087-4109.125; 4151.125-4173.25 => 1.03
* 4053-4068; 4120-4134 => 0.98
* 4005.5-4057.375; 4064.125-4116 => 0.96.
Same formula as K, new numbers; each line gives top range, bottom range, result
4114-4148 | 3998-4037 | 1.02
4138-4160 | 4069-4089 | 1.07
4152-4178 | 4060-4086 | 1.03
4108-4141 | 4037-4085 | 0.99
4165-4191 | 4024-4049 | 1.03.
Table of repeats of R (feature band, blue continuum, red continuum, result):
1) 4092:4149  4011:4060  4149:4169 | 2.2 Ang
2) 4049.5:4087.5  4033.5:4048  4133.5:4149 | 0.3 Ang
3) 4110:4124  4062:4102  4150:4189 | 0.7 Ang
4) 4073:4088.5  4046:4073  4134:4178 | 0.9 Ang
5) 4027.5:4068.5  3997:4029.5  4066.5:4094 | -0.2 Ang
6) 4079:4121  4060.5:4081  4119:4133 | 2.2 Ang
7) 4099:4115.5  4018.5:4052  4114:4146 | 2.2 Ang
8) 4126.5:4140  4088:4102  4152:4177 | 0.1 Ang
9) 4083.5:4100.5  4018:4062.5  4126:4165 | -0.1 Ang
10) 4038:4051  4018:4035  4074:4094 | 1.0 Ang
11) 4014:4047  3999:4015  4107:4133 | -3.0 Ang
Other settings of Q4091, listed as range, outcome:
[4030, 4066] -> 34.3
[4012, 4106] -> 34.3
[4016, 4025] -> 36.4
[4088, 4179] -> 34.1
